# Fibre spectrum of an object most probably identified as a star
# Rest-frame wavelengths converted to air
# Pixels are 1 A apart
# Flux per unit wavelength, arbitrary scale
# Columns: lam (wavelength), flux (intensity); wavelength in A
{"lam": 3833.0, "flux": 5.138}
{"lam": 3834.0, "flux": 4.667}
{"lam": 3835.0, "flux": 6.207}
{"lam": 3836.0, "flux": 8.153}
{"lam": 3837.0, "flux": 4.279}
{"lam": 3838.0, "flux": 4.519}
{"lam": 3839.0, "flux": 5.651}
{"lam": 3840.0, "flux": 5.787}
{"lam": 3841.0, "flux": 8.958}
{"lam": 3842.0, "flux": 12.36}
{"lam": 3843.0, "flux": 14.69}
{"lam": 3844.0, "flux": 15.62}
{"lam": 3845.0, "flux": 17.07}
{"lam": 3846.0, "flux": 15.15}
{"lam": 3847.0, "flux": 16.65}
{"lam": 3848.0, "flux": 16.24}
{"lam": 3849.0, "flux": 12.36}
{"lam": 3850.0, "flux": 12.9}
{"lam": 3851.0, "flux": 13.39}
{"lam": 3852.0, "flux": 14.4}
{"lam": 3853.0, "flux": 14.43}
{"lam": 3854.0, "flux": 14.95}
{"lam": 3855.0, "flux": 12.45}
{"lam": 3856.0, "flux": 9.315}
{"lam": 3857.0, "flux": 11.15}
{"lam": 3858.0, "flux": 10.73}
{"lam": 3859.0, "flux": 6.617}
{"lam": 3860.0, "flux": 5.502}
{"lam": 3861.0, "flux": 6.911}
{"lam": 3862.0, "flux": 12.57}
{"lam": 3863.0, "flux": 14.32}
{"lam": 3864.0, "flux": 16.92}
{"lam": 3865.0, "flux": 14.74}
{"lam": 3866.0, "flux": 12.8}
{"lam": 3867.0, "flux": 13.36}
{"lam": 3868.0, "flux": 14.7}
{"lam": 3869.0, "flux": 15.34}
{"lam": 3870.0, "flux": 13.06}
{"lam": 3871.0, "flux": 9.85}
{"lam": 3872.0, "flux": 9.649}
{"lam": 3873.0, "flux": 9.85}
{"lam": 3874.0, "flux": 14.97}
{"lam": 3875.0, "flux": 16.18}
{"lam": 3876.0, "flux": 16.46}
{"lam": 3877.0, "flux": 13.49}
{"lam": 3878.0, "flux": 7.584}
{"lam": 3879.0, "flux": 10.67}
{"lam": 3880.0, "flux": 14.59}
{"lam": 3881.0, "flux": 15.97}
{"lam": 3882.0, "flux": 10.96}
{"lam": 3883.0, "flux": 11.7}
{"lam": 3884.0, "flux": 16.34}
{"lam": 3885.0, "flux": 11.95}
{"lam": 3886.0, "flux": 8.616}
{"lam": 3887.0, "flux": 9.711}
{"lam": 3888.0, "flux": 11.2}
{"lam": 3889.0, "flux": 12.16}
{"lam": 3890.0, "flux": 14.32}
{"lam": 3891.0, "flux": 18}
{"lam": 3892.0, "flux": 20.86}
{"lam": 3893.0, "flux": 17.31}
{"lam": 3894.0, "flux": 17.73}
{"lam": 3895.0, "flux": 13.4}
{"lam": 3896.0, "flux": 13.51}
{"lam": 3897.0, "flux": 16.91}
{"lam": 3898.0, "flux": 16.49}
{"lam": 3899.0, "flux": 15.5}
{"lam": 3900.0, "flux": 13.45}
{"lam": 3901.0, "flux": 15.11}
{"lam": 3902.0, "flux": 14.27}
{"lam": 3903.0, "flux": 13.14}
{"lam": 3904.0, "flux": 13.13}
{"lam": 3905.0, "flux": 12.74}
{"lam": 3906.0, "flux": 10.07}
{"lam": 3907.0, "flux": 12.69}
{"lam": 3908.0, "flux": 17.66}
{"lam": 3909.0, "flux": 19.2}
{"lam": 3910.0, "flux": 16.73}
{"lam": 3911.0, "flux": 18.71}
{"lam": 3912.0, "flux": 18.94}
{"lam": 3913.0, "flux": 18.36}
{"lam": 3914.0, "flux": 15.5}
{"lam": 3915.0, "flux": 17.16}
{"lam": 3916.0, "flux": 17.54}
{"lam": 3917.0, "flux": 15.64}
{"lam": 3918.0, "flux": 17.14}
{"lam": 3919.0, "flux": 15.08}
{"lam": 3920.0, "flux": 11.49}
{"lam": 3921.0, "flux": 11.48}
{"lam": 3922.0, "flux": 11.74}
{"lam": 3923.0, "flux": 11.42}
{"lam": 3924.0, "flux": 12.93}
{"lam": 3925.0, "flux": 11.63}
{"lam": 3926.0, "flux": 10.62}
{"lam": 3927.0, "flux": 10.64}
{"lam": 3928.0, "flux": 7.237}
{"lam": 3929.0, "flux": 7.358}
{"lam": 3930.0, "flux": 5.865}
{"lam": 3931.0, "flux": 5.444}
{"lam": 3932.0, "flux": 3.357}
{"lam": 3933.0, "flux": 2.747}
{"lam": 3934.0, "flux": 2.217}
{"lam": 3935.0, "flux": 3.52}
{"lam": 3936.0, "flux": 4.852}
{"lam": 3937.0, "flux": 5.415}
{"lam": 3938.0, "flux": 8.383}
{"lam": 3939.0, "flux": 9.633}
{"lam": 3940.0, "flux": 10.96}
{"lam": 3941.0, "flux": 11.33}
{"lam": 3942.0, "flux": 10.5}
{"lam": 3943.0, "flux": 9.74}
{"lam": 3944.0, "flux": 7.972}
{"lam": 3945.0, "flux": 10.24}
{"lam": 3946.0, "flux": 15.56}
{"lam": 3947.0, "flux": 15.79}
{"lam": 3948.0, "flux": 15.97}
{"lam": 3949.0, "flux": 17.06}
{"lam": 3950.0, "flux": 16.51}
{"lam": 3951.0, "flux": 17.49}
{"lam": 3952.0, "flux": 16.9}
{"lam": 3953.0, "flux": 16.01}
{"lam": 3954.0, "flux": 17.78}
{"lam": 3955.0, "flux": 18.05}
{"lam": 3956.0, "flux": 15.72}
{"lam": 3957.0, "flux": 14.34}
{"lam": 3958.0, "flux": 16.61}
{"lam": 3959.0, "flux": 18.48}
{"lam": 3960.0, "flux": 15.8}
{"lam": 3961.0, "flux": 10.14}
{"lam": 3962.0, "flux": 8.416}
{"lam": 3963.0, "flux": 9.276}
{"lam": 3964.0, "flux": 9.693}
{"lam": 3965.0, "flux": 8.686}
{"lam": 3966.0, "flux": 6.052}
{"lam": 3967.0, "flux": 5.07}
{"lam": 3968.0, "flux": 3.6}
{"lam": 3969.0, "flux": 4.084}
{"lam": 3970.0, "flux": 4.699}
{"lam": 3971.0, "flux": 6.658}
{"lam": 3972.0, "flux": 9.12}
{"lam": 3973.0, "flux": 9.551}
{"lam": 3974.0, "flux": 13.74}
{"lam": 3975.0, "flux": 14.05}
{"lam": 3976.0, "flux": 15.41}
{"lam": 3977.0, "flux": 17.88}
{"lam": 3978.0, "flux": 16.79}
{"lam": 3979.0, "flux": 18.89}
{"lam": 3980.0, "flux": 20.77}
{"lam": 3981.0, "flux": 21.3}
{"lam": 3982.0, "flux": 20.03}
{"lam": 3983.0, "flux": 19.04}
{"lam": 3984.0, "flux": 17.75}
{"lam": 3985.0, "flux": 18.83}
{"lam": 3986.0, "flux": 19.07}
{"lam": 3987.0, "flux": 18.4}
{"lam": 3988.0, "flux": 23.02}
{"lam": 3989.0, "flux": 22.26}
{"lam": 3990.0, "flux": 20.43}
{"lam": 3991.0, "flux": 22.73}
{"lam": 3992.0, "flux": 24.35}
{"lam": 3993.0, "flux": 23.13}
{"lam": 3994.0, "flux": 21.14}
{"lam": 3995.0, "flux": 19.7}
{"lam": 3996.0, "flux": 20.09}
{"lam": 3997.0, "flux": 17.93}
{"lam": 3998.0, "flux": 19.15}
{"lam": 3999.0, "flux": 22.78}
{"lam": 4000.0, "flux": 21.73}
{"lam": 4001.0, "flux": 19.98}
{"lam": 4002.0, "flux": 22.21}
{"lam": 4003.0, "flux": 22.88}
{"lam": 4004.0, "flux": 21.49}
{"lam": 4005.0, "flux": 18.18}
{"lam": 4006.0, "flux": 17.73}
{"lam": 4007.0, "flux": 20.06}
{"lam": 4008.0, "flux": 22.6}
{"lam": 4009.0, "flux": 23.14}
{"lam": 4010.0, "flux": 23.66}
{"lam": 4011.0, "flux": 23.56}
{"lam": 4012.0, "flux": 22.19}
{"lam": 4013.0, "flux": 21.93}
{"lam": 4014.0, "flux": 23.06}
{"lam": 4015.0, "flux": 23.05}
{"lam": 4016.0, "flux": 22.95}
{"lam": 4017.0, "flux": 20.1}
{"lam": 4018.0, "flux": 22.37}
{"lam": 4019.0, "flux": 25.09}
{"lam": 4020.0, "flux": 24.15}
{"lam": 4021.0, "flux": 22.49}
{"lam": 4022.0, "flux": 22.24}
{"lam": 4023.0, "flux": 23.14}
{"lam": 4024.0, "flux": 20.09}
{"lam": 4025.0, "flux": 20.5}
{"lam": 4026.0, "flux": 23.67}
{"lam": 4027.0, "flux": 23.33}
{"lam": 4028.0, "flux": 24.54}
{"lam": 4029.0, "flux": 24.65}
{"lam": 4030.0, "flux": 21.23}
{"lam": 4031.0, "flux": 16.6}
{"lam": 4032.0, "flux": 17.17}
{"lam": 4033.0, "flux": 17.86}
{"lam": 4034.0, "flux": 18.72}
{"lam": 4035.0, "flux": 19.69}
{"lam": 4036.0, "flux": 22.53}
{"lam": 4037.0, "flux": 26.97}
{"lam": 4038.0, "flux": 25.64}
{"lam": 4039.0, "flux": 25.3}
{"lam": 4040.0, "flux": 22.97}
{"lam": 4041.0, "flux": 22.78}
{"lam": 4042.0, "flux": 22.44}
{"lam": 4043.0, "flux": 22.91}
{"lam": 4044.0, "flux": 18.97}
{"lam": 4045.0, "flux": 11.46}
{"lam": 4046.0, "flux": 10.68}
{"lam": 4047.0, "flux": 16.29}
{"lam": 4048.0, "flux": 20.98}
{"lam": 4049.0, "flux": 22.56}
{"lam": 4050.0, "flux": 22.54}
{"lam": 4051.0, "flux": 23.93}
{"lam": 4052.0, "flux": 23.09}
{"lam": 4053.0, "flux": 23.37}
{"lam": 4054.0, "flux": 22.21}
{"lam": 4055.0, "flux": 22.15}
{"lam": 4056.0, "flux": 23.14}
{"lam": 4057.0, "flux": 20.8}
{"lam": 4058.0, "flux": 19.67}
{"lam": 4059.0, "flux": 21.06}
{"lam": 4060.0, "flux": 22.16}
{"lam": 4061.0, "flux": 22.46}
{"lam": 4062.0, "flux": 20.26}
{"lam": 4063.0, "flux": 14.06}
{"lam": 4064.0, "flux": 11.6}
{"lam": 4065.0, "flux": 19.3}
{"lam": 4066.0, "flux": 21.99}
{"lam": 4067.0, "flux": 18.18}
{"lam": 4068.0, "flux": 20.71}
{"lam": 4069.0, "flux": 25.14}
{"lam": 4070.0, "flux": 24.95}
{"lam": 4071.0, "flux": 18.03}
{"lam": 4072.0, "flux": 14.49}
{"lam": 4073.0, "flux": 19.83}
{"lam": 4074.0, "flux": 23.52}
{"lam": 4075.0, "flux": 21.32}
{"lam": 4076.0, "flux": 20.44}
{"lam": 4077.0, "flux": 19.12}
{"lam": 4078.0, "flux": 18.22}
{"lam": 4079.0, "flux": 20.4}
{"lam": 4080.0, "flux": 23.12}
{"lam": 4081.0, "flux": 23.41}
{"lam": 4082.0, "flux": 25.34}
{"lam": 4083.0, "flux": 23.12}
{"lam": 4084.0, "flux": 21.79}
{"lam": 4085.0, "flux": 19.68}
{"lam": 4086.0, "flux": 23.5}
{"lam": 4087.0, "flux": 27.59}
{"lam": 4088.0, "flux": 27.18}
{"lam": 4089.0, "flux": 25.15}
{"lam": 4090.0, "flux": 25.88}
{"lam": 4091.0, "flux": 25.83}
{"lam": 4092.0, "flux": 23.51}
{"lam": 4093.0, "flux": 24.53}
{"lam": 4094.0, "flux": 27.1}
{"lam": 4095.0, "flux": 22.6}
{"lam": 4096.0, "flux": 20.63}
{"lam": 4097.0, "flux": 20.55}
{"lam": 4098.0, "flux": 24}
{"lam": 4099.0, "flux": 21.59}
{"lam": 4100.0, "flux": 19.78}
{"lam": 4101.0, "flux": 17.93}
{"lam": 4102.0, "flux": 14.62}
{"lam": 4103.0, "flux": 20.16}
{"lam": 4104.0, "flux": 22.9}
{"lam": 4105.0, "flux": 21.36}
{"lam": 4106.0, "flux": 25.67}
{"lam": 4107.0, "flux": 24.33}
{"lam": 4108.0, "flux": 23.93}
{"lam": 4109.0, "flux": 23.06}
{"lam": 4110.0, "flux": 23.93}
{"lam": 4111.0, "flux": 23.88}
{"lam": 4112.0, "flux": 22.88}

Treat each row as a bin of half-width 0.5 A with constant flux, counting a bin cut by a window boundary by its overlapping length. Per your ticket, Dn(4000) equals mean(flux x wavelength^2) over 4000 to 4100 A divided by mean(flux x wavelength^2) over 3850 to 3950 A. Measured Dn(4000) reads 1.9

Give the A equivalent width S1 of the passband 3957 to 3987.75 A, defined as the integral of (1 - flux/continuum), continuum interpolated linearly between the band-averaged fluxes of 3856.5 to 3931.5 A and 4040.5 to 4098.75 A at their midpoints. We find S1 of 6.57 A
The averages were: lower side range 13.3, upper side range 21.4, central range 13.4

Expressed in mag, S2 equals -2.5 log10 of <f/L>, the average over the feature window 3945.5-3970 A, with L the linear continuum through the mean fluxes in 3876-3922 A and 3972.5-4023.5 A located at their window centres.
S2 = 0.36 mag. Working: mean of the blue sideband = 14.5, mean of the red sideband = 20.6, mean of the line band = 12.9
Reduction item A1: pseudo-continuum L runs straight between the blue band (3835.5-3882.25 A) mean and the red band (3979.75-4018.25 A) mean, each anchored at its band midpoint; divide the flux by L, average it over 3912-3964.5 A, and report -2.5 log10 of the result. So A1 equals 0.39 mag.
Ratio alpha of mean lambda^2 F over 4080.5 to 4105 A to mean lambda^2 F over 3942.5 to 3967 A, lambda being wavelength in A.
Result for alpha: 1.8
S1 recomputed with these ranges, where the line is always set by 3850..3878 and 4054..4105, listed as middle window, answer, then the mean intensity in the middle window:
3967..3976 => 4.5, 8.42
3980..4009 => -4.5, 20.7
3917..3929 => 2.4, 11.9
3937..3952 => 3.1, 12.6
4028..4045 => -1.5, 21.4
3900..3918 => -1.6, 15.7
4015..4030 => -2.9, 22.8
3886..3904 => -1.2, 14.7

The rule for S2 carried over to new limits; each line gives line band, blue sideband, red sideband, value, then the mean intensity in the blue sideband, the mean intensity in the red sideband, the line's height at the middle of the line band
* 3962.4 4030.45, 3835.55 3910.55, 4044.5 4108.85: -0.03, 13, 21.4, 18.1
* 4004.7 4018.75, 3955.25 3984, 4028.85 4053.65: -0.24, 12.8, 20.8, 17.5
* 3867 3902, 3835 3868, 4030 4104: -0.05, 11.7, 21.2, 13.1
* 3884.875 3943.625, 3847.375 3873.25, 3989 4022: 0.25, 12.3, 21.8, 15.8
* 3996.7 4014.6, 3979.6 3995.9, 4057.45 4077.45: -0.04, 20.7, 19.9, 20.5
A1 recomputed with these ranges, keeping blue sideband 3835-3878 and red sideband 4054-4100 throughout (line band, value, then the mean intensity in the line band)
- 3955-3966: 0.29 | 12.7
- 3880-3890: 0.08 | 12.3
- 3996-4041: -0.14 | 21.8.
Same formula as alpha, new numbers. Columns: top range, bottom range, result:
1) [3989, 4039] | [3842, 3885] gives 1.81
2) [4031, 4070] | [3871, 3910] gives 1.61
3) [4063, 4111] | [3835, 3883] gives 2.04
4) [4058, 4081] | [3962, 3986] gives 1.66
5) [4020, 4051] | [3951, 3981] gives 1.72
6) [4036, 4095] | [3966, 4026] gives 1.18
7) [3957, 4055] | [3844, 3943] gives 1.60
